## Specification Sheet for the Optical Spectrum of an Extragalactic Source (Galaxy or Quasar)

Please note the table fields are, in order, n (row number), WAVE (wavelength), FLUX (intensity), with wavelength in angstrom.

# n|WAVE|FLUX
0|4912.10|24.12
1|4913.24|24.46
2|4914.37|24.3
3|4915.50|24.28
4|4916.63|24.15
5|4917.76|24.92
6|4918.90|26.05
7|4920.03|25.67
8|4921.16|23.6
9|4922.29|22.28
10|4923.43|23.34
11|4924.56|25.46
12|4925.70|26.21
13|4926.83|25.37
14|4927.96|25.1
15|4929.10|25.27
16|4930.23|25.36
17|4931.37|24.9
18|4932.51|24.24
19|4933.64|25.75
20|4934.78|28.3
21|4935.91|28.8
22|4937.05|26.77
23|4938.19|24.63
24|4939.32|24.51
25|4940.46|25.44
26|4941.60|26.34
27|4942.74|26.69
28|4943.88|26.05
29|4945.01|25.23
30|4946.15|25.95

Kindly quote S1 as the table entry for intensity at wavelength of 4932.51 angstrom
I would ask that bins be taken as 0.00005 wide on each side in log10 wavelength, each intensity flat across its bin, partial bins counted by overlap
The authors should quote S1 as 24.24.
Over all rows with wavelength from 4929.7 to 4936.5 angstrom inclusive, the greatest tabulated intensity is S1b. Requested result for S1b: 28.8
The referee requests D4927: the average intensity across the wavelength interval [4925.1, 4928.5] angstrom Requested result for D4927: 25.6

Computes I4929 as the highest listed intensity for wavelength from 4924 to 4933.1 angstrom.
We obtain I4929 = 26.21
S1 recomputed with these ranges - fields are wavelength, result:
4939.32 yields 24.51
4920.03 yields 25.67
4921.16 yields 23.6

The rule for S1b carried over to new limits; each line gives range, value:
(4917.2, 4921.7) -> 26.05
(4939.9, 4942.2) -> 26.34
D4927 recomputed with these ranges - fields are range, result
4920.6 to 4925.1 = 23.7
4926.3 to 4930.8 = 25.3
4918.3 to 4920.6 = 25.8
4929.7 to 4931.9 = 25.1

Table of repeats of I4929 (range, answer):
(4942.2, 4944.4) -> 26.69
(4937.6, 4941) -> 25.44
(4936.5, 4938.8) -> 26.77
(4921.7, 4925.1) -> 25.46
